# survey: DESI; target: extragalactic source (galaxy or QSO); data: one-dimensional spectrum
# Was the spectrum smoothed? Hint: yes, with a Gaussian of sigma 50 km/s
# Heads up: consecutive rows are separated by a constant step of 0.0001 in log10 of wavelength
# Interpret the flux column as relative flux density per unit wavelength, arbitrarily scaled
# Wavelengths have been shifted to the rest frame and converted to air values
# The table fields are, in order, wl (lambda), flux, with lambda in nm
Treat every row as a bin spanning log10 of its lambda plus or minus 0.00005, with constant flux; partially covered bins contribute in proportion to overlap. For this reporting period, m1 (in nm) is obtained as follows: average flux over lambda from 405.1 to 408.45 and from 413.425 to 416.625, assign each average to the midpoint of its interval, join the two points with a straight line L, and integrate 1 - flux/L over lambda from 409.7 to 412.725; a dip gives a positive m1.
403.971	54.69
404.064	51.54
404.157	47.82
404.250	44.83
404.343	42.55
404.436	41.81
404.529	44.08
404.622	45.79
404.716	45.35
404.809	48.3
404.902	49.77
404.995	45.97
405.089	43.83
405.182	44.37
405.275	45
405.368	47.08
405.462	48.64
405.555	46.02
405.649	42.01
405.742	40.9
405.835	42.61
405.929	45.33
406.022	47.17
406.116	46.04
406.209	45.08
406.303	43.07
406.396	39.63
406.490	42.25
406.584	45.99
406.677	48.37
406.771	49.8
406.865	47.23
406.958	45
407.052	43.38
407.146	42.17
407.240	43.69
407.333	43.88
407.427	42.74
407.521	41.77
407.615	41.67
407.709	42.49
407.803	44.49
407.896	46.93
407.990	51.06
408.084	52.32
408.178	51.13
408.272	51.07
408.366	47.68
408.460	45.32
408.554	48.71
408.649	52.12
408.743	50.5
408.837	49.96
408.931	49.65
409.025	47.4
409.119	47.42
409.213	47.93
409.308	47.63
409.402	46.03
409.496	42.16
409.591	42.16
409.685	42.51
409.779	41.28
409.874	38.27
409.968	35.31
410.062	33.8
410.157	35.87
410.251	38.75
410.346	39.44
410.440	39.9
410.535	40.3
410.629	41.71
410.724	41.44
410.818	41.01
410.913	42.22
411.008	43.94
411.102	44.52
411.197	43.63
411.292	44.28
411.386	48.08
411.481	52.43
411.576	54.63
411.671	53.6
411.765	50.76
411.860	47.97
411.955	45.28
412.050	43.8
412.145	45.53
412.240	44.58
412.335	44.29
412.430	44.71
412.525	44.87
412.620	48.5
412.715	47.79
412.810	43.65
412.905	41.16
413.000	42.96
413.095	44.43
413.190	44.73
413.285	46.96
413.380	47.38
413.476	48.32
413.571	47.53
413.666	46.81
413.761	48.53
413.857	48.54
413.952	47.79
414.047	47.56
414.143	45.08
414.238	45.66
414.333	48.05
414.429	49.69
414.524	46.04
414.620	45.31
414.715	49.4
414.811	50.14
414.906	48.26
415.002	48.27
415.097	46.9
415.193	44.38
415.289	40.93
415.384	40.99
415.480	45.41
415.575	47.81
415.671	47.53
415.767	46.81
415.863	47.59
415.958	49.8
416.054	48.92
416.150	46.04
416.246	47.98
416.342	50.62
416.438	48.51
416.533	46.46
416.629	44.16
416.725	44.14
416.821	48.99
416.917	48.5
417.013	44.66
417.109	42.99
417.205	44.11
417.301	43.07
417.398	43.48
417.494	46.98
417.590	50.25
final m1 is 0.17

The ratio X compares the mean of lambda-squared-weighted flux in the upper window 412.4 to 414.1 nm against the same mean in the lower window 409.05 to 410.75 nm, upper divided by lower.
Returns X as 1.14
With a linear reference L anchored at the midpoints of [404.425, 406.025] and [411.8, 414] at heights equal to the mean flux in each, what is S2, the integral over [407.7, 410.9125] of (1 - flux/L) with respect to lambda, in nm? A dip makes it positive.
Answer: 0.08 nm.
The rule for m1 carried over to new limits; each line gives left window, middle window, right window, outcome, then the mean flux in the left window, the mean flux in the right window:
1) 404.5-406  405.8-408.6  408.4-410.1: -0.03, 45.4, 45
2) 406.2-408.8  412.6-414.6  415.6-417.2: 0.01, 46.1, 47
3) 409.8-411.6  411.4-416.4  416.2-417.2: -0.29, 41.9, 46.6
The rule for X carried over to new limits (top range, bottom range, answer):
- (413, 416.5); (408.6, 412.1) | 1.08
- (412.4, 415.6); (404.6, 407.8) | 1.08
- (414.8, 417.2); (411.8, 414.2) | 1.03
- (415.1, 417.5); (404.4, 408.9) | 1.05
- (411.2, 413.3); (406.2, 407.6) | 1.08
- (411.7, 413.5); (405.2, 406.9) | 1.05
